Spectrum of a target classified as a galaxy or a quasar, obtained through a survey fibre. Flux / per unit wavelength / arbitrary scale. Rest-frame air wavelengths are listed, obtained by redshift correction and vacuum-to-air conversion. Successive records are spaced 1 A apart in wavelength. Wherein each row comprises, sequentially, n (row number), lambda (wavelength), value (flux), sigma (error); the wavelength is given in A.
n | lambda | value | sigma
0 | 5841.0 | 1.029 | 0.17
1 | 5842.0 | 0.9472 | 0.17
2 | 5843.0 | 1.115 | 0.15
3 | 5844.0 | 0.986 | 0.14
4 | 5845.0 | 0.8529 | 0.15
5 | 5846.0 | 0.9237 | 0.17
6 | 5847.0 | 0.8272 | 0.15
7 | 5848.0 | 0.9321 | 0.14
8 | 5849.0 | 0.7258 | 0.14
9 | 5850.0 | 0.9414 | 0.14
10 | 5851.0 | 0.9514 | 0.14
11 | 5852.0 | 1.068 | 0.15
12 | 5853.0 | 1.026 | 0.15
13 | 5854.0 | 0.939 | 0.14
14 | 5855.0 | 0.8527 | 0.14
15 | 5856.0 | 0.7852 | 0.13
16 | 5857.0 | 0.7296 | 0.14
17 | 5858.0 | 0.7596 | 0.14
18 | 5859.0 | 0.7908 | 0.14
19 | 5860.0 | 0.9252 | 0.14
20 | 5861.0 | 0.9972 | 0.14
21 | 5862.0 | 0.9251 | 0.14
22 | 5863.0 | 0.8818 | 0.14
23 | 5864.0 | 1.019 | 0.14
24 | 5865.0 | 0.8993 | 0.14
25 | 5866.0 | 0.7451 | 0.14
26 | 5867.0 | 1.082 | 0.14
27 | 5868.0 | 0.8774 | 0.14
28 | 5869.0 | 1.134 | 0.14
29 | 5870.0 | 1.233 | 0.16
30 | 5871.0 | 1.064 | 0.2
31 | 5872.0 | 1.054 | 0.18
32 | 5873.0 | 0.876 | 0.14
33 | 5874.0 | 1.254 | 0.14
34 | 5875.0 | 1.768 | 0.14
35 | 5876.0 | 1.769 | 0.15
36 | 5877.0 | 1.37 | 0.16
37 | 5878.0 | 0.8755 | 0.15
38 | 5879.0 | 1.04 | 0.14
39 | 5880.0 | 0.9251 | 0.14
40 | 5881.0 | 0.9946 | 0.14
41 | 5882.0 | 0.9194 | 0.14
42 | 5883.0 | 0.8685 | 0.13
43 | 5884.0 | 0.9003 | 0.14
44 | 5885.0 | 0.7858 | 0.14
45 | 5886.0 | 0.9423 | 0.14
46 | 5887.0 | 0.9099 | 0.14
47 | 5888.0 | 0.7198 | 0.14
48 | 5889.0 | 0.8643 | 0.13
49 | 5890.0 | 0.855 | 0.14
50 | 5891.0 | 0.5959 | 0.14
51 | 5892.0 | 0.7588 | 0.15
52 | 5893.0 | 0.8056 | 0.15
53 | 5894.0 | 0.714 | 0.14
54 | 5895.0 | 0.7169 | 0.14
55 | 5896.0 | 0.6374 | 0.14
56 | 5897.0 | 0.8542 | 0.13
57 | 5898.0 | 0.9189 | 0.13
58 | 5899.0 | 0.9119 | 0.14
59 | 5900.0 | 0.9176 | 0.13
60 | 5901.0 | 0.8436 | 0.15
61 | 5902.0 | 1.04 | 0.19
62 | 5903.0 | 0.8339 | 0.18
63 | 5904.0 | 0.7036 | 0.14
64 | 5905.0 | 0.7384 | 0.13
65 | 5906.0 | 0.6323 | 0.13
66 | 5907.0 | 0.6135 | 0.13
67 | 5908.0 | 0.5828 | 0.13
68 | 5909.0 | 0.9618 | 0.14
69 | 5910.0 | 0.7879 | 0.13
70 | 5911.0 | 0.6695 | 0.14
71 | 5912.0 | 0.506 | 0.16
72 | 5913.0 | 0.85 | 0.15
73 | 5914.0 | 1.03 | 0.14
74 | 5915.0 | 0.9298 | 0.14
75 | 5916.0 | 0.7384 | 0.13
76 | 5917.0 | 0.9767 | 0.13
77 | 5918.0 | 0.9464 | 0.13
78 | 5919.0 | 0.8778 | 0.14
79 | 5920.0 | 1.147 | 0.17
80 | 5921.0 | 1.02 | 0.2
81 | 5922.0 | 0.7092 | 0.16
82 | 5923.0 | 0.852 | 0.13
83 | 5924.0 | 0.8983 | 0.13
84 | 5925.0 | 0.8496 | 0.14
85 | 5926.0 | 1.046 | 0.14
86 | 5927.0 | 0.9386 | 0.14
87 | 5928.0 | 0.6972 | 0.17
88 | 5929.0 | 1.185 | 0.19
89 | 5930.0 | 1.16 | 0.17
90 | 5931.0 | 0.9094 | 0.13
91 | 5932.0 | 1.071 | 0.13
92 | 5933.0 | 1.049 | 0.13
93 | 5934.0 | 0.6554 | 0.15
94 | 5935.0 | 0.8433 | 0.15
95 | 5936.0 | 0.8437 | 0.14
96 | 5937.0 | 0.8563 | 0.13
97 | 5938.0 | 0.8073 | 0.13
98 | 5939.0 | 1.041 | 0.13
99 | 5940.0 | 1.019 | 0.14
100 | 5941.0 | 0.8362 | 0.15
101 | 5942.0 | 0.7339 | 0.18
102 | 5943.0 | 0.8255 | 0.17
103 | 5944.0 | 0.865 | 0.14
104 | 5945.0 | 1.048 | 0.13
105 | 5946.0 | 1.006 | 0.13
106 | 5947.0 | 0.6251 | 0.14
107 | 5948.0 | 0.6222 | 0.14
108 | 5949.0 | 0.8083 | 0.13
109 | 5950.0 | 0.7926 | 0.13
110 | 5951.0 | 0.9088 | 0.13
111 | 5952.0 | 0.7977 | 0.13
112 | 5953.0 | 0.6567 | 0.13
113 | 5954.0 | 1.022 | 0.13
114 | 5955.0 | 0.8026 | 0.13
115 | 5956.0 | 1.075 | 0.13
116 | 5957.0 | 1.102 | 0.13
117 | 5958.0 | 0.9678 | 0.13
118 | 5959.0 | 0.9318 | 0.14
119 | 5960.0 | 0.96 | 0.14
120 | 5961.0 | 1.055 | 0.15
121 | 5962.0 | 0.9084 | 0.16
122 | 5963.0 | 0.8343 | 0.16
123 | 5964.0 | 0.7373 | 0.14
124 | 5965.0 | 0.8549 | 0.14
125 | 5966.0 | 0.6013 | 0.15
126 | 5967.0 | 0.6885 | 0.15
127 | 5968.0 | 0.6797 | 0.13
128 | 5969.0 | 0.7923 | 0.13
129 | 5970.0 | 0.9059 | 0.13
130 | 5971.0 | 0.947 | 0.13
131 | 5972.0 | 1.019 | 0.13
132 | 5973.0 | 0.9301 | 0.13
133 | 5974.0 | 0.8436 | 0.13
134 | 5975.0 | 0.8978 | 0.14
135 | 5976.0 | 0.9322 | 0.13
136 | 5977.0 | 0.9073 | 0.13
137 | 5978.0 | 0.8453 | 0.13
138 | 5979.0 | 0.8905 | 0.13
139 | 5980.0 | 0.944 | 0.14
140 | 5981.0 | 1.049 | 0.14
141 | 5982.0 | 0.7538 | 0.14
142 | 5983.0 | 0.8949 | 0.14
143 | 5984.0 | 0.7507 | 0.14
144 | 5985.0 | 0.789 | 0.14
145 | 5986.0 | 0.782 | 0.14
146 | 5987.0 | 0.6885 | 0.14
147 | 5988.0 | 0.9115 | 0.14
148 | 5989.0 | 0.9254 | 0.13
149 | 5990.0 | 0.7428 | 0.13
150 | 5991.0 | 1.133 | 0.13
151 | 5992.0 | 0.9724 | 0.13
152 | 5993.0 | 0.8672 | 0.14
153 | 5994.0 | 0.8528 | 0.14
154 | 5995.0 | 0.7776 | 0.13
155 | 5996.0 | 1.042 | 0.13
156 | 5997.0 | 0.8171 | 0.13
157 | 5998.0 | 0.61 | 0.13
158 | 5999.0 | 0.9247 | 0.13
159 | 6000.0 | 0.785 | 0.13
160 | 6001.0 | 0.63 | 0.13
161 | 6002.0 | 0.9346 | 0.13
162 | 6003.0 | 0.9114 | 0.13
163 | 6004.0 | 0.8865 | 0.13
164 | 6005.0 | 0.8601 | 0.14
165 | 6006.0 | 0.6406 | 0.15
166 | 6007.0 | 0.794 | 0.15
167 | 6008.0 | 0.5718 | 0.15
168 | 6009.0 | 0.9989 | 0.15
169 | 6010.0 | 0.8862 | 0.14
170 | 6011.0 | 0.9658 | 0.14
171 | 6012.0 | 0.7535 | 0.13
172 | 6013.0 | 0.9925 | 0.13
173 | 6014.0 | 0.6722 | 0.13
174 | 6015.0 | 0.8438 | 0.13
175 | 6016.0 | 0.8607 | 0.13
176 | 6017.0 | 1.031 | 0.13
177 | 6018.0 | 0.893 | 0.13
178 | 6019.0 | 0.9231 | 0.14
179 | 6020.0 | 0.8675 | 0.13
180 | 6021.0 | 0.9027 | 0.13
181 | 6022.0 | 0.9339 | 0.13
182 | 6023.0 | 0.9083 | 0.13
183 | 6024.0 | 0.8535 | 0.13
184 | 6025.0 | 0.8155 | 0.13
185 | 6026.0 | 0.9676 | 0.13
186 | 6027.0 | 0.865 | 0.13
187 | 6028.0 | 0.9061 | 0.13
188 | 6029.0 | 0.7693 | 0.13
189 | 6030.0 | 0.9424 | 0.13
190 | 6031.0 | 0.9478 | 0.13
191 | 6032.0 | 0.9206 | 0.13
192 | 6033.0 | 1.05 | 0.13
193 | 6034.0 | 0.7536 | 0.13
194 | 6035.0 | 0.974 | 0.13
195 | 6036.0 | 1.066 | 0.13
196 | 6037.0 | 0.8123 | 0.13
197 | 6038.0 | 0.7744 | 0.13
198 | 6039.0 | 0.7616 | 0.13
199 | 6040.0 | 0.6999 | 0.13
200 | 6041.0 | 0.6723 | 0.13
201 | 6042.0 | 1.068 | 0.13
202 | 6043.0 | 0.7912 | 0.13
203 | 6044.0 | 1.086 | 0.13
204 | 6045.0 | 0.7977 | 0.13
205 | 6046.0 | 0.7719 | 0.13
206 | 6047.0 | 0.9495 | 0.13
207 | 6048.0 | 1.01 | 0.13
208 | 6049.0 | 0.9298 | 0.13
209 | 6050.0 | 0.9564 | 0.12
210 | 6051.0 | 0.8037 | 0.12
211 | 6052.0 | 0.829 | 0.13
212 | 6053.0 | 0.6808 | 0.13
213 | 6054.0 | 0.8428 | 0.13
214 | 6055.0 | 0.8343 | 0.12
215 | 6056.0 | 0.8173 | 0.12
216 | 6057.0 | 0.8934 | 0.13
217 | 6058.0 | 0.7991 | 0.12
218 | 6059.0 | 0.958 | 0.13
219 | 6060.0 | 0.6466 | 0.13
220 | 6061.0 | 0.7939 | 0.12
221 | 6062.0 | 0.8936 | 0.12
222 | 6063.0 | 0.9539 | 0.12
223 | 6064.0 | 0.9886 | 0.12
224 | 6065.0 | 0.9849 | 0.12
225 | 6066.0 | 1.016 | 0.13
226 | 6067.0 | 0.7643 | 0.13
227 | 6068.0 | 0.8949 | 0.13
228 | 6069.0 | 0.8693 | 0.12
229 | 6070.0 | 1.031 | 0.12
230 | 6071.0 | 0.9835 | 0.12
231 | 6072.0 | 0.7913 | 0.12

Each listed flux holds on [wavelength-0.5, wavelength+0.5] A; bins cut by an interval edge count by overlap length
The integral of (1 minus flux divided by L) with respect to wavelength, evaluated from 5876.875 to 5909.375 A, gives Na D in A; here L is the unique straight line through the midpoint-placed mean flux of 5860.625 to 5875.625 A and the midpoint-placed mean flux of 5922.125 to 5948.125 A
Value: 5.4 A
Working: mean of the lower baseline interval 1.06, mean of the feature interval 0.834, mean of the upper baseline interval 0.897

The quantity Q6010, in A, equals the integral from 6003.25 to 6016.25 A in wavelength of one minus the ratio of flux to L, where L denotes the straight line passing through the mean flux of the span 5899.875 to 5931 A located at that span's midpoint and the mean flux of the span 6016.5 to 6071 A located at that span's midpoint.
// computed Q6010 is 0.8 A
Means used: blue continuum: 0.861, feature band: 0.826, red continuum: 0.884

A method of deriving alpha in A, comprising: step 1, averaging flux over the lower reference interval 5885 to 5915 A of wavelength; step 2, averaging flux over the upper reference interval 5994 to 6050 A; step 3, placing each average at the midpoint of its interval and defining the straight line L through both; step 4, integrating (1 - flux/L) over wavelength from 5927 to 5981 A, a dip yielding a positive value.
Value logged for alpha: -3.88 A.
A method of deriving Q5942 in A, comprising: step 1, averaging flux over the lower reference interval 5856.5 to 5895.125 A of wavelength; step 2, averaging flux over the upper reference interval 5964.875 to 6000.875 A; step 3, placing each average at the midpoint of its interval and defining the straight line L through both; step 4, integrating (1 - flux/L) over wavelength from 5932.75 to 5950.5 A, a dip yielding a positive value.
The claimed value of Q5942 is 0.9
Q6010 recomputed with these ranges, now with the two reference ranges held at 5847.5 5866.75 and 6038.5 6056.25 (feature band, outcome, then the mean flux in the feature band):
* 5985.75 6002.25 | 0.3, 0.847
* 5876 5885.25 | -1.3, 1.01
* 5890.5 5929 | 2.3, 0.827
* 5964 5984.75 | 0.3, 0.853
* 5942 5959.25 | 0.0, 0.869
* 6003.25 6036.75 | -0.9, 0.879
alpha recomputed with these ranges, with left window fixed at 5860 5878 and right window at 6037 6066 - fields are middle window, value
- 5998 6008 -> 1.4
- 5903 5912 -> 3.0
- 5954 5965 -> 0.5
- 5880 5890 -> 1.9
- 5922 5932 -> 0.8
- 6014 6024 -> 0.1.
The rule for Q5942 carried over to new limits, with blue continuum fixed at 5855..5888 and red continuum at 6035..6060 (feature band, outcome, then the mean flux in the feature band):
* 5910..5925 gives 1.5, 0.865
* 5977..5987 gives 0.7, 0.85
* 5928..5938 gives 0.2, 0.933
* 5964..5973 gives 1.0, 0.814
